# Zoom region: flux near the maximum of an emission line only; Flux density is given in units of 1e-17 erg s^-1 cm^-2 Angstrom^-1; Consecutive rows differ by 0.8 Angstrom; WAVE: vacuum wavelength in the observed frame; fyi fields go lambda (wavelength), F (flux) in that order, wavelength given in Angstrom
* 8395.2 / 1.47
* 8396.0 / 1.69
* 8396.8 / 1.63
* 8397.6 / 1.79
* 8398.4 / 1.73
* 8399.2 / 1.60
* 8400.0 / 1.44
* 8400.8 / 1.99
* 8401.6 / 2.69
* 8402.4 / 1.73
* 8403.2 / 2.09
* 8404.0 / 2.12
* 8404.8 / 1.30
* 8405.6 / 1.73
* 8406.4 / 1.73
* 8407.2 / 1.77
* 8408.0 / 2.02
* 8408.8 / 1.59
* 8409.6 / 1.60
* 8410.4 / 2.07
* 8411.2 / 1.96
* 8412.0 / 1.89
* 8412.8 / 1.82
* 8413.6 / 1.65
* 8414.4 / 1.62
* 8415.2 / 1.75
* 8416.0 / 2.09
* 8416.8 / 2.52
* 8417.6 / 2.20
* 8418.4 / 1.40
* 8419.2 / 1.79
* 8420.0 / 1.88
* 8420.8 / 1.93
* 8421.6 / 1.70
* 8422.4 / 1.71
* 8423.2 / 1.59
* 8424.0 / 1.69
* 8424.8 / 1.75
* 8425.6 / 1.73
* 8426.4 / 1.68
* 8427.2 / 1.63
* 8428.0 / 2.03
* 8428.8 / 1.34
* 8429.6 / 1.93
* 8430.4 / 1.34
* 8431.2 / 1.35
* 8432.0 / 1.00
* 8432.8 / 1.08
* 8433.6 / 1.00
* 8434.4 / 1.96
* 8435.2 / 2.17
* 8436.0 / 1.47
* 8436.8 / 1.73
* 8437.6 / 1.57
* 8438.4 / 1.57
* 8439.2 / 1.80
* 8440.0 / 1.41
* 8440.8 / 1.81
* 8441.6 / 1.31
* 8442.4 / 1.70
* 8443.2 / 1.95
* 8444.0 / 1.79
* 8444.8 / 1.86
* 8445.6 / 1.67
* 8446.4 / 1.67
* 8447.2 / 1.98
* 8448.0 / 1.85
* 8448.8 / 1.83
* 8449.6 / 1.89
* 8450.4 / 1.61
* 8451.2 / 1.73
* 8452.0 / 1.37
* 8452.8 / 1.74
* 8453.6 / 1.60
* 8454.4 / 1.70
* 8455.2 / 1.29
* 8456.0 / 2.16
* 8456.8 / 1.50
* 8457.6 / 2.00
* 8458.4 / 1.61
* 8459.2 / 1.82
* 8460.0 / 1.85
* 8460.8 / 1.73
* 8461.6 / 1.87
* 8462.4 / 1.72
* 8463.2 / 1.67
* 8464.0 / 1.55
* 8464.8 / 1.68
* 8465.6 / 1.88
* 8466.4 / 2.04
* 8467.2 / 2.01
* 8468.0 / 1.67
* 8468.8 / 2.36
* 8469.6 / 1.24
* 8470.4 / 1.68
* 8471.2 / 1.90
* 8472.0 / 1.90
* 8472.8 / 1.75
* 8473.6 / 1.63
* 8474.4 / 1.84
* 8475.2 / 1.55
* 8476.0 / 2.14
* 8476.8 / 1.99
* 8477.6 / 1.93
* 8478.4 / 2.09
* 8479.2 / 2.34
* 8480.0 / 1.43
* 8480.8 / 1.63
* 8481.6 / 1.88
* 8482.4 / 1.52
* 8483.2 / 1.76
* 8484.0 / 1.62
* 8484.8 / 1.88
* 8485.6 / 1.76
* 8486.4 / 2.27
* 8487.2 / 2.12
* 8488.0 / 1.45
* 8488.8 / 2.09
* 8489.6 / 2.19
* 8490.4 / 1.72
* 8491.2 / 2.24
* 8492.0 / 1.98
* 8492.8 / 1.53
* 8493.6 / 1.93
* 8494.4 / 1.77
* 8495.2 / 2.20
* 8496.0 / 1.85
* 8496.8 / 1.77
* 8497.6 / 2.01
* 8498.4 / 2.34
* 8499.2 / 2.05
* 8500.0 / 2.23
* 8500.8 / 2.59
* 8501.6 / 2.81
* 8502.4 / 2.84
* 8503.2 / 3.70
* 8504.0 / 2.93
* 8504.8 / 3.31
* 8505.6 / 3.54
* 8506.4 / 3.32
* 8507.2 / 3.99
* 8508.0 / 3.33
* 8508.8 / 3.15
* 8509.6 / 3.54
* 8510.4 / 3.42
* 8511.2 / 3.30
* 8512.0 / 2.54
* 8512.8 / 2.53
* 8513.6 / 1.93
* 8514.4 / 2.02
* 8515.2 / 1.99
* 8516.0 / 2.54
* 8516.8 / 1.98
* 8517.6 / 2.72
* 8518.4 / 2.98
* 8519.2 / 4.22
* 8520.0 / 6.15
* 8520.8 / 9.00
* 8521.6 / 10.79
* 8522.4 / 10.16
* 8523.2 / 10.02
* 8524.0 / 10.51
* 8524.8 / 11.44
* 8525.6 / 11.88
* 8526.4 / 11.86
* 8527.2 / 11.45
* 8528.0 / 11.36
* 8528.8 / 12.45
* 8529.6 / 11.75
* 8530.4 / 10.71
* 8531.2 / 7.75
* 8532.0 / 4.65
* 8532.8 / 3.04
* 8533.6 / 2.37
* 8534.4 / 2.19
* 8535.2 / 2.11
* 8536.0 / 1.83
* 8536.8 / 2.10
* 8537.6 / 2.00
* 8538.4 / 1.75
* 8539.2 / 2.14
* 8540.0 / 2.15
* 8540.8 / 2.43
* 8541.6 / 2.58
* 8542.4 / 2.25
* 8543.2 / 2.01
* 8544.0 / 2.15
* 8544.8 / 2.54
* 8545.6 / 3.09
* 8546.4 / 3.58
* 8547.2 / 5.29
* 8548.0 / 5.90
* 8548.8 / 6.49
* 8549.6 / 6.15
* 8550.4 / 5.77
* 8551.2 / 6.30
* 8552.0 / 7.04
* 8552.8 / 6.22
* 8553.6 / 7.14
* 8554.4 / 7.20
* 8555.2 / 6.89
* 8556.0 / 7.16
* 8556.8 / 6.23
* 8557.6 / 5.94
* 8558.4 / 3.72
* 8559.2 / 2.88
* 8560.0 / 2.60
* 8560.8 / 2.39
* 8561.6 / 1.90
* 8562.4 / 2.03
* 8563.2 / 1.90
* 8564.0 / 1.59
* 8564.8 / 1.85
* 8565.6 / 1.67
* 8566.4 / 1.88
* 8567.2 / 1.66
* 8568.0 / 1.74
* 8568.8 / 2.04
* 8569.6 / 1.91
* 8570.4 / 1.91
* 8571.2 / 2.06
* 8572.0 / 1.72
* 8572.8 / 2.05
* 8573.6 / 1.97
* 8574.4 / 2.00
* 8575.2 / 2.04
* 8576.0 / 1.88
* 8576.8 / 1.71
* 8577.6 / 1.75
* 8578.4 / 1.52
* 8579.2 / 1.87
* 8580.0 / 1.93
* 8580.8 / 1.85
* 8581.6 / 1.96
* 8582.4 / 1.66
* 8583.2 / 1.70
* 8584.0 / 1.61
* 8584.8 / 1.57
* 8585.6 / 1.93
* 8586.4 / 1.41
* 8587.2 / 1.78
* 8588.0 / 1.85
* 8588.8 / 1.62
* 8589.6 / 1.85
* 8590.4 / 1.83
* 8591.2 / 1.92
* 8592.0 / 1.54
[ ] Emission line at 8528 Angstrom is H-alpha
